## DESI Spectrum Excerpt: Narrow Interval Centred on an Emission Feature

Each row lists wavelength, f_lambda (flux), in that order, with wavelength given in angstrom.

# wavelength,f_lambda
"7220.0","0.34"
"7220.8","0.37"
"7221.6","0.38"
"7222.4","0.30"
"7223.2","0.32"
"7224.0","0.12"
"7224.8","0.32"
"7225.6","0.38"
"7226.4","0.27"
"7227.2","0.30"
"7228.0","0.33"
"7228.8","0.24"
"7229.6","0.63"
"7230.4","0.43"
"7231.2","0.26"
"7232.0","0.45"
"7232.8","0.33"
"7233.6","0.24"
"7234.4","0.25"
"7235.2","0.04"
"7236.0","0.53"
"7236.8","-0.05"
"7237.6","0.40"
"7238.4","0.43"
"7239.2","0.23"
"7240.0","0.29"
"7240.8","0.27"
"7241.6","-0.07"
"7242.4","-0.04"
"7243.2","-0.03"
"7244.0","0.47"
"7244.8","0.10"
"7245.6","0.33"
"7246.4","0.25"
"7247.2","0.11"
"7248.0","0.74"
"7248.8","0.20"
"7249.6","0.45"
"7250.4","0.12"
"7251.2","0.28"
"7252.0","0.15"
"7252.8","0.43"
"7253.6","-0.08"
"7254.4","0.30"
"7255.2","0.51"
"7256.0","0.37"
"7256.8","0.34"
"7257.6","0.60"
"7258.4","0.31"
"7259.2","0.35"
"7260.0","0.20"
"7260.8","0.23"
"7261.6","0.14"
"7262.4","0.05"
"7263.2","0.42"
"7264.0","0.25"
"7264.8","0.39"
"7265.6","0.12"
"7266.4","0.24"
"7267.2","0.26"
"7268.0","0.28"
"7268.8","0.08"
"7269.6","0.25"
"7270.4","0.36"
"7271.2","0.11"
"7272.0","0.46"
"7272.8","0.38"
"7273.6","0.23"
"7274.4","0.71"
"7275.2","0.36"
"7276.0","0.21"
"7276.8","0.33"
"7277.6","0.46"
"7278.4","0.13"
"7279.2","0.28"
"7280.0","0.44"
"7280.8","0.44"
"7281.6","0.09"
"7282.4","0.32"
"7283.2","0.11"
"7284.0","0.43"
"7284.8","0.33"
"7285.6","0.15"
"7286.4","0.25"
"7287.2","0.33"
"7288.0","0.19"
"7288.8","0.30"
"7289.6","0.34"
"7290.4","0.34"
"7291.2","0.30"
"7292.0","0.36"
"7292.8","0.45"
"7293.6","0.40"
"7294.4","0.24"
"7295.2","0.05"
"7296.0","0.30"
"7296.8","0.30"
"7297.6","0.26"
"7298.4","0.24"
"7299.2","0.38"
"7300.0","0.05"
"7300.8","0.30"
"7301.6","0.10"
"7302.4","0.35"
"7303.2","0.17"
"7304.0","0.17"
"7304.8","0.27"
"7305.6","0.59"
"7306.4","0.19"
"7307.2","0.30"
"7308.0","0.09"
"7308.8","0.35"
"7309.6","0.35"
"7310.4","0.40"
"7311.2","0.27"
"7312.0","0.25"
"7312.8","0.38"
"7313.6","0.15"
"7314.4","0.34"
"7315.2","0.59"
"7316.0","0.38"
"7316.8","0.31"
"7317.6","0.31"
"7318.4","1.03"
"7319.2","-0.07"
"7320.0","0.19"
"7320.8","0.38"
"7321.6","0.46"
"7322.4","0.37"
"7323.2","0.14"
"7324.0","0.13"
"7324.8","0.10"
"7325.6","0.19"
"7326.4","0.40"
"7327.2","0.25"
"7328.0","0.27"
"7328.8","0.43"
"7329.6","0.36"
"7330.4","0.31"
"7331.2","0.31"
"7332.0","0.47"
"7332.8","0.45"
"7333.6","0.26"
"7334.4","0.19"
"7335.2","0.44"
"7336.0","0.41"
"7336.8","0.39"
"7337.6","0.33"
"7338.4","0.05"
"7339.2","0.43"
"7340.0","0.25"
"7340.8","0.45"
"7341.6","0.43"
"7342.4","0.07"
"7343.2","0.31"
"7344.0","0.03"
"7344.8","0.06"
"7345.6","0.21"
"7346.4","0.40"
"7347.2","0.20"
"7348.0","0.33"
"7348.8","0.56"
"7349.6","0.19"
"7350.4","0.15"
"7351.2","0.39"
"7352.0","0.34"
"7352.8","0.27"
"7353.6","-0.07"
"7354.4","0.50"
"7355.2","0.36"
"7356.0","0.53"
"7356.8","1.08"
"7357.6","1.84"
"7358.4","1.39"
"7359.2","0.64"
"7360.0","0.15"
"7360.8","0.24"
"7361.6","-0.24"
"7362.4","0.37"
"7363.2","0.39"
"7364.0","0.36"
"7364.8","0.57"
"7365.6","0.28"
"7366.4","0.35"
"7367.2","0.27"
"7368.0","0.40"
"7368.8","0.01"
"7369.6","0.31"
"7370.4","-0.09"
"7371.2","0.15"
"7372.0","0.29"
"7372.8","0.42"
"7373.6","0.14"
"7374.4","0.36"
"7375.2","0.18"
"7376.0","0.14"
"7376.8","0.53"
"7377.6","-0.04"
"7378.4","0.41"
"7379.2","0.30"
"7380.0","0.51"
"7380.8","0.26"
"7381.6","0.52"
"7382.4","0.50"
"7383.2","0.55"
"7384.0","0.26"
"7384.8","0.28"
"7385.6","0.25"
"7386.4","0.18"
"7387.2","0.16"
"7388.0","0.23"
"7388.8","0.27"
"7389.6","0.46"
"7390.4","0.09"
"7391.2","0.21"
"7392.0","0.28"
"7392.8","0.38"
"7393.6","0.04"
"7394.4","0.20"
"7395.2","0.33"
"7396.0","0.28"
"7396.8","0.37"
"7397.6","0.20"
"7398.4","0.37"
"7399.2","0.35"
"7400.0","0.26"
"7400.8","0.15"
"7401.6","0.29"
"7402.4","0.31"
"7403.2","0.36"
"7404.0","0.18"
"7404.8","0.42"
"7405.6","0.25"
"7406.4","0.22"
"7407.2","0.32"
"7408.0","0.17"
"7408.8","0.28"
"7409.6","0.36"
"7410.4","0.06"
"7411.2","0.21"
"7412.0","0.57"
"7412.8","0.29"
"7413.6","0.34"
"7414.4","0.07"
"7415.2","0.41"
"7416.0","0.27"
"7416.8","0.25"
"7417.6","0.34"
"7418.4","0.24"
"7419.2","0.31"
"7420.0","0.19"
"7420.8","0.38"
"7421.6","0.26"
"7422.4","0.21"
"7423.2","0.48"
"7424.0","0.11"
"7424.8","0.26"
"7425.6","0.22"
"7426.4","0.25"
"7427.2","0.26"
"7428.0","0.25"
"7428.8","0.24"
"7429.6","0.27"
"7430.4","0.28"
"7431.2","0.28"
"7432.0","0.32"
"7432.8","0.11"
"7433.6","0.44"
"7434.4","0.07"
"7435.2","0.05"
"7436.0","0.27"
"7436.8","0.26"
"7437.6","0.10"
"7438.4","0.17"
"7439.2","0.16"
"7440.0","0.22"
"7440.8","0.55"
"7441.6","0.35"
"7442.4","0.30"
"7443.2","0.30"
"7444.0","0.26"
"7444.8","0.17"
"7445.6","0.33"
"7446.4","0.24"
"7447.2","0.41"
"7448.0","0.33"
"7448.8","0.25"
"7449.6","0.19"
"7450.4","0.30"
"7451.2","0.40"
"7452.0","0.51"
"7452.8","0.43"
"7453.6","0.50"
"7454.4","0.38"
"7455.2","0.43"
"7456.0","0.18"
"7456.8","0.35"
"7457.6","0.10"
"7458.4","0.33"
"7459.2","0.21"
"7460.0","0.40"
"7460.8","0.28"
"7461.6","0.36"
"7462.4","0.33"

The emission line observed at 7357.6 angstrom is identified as H-alpha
